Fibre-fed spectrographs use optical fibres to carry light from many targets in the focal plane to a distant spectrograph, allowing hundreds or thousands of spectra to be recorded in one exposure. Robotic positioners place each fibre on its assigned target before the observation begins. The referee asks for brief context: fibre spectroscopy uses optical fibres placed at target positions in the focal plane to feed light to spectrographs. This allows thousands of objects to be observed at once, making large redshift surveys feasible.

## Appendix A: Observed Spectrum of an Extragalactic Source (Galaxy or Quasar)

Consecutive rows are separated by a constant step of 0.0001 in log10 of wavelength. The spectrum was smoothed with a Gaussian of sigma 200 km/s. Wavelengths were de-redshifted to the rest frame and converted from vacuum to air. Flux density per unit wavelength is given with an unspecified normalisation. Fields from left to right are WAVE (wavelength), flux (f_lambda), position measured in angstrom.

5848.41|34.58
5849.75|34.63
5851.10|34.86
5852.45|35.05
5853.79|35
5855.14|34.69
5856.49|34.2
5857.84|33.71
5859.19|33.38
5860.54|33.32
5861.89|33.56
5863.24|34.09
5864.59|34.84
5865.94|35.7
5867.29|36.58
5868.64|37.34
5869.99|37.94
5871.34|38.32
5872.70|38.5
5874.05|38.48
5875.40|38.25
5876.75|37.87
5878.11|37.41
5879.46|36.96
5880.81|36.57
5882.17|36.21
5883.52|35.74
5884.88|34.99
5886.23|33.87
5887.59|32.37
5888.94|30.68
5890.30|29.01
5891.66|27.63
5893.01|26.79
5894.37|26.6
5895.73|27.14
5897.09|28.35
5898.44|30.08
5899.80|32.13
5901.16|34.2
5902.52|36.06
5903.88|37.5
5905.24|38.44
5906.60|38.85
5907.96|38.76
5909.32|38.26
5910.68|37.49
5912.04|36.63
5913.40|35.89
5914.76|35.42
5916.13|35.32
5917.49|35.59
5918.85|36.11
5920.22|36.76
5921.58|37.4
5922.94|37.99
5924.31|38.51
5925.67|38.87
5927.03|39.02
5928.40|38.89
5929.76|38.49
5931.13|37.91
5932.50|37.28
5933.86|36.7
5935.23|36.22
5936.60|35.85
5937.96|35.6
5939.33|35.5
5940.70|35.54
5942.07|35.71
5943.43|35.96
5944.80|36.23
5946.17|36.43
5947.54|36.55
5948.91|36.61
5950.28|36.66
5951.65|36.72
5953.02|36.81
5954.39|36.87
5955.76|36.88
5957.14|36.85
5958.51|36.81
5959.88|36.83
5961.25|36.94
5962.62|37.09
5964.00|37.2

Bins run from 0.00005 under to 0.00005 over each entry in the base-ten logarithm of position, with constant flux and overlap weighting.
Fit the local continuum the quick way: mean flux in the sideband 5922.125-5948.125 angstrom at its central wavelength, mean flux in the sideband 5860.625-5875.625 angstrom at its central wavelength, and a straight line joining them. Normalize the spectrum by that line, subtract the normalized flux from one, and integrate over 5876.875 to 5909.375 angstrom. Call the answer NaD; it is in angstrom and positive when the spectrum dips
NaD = 2.83 angstrom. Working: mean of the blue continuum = 36.5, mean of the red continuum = 37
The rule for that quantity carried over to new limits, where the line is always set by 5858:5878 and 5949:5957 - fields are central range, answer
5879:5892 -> 1.0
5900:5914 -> -0.2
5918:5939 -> -0.4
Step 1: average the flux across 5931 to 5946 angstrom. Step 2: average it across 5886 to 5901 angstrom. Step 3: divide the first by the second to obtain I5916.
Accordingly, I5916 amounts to 1.2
